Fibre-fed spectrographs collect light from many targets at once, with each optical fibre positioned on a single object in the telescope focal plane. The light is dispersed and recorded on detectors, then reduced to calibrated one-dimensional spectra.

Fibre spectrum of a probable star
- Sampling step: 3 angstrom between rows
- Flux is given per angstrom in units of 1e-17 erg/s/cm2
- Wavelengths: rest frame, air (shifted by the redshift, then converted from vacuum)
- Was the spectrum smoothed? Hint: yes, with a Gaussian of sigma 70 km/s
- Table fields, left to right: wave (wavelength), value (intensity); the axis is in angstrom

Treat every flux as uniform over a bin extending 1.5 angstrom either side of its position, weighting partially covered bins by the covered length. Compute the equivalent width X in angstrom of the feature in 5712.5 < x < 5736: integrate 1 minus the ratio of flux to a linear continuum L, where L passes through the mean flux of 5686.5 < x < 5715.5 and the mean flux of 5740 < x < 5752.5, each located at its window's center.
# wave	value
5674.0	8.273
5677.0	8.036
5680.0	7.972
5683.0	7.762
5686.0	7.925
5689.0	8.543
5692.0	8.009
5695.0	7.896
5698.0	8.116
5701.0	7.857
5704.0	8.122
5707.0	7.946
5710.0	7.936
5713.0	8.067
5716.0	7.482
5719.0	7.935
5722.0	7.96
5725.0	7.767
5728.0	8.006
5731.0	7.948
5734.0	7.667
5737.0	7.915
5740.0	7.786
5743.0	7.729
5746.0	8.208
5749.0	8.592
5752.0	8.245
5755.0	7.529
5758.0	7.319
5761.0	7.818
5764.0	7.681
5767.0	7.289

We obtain 0.7 angstrom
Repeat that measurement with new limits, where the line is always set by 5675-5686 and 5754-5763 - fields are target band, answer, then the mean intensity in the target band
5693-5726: -0.5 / 7.92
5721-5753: -1.3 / 7.98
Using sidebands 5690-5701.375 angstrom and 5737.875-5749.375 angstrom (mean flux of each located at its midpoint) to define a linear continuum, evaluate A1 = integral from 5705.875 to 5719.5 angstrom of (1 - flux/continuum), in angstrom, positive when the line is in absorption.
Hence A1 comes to 0.25 angstrom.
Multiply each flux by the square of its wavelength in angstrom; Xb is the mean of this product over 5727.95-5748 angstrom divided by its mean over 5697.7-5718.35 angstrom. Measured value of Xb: 1.01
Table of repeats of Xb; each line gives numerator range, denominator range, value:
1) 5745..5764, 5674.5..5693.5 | 1.01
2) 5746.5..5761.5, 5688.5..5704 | 1.00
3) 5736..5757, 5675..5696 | 1.02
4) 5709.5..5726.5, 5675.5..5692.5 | 0.99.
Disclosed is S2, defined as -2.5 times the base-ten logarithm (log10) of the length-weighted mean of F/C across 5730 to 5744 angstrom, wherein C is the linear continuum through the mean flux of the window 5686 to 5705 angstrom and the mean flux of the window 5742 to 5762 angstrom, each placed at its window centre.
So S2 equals 0.02 mag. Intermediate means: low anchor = 8.08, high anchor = 7.93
